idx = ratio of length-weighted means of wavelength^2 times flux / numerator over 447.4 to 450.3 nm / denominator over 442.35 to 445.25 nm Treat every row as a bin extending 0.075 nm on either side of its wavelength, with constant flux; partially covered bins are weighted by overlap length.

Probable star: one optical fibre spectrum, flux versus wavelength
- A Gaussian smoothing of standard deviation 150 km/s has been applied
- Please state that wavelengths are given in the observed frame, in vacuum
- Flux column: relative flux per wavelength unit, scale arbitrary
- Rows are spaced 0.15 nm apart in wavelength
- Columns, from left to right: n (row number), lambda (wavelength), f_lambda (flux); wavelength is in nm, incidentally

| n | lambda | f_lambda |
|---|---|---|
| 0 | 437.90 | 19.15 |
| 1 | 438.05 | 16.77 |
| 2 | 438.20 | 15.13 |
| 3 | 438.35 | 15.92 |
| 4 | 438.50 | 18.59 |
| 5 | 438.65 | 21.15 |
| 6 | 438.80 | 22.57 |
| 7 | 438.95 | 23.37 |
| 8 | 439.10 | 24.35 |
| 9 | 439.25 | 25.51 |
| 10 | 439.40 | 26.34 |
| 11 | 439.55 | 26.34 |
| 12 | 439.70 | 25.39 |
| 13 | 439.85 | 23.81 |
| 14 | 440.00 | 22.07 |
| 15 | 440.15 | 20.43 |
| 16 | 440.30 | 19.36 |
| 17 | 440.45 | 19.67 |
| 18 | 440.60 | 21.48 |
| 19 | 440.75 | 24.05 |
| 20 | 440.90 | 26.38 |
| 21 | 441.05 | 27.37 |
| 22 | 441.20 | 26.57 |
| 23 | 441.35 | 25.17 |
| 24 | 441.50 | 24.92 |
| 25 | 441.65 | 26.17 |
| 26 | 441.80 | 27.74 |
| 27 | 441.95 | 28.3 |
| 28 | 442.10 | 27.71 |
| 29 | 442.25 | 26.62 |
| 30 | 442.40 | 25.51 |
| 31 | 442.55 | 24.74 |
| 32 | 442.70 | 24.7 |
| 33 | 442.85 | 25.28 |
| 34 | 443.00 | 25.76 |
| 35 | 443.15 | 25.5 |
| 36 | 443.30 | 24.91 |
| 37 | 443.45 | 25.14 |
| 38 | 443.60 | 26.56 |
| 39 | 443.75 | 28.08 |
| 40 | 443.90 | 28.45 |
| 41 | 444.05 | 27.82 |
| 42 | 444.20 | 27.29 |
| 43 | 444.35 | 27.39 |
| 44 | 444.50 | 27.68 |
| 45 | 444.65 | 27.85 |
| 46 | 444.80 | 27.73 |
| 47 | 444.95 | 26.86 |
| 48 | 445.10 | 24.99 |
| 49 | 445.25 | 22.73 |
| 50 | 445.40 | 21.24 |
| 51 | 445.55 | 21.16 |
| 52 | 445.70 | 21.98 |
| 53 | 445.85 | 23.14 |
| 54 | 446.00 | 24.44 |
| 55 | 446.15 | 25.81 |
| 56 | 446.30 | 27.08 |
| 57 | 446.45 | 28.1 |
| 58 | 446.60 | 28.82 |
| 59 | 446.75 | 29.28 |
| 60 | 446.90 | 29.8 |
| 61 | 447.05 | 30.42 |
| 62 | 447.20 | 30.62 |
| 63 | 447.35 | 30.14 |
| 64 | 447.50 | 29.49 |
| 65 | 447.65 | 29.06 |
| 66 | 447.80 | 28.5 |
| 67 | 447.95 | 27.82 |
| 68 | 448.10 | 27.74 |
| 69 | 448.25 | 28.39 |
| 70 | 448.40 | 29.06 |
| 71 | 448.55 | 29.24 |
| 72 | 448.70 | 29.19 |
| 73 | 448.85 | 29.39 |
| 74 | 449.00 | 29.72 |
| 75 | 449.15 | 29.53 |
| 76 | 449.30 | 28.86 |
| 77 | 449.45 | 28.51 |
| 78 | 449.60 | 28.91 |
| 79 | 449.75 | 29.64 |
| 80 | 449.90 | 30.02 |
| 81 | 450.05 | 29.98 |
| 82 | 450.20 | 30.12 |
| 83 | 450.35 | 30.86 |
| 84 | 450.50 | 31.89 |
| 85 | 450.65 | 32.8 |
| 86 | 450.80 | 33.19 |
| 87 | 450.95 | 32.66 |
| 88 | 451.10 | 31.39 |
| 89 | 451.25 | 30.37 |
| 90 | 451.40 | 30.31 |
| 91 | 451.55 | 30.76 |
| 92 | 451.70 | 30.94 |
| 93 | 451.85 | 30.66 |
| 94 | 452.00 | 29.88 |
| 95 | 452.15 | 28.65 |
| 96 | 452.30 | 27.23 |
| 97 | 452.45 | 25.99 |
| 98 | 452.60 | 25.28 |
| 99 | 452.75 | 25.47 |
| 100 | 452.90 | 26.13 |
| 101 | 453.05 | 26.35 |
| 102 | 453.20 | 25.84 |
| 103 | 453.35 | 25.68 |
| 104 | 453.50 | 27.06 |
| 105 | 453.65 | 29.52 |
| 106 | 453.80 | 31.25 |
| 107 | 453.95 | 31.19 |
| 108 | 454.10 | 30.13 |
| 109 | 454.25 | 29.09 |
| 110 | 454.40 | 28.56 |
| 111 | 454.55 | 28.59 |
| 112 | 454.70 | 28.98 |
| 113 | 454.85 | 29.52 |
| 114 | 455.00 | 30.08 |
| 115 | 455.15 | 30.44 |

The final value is 1.1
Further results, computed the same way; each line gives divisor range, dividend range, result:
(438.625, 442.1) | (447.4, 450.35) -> 1.24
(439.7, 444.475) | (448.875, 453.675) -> 1.20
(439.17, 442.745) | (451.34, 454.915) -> 1.21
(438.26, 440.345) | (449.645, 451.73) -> 1.45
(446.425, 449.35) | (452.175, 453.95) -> 0.95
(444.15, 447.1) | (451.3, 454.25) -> 1.12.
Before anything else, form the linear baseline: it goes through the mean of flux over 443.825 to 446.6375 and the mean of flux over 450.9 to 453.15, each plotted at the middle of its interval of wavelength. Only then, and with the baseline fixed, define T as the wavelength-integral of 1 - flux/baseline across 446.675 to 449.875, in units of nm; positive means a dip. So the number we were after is -0.25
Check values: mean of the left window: 25.8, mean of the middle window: 29.2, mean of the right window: 28.7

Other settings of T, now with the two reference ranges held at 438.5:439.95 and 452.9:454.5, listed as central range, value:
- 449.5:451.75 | -0.28 nm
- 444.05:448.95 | -0.20 nm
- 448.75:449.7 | -0.08 nm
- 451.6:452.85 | -0.01 nm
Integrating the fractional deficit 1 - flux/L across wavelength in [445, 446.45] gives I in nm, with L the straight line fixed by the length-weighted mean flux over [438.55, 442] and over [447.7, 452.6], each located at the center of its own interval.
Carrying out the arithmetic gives 0.178 nm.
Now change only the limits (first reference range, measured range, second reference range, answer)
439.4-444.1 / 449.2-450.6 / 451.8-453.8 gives -0.16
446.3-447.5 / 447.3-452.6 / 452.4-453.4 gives -0.41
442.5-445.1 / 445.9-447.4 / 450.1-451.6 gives 0.01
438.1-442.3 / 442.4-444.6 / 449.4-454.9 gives -0.10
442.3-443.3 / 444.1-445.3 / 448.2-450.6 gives -0.01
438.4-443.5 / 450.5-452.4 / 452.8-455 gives -0.21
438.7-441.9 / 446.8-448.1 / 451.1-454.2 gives -0.13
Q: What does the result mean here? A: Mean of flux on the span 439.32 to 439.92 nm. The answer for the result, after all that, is 25.5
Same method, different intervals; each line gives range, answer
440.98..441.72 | 26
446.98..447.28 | 30.5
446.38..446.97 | 29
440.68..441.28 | 26.1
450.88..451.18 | 32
